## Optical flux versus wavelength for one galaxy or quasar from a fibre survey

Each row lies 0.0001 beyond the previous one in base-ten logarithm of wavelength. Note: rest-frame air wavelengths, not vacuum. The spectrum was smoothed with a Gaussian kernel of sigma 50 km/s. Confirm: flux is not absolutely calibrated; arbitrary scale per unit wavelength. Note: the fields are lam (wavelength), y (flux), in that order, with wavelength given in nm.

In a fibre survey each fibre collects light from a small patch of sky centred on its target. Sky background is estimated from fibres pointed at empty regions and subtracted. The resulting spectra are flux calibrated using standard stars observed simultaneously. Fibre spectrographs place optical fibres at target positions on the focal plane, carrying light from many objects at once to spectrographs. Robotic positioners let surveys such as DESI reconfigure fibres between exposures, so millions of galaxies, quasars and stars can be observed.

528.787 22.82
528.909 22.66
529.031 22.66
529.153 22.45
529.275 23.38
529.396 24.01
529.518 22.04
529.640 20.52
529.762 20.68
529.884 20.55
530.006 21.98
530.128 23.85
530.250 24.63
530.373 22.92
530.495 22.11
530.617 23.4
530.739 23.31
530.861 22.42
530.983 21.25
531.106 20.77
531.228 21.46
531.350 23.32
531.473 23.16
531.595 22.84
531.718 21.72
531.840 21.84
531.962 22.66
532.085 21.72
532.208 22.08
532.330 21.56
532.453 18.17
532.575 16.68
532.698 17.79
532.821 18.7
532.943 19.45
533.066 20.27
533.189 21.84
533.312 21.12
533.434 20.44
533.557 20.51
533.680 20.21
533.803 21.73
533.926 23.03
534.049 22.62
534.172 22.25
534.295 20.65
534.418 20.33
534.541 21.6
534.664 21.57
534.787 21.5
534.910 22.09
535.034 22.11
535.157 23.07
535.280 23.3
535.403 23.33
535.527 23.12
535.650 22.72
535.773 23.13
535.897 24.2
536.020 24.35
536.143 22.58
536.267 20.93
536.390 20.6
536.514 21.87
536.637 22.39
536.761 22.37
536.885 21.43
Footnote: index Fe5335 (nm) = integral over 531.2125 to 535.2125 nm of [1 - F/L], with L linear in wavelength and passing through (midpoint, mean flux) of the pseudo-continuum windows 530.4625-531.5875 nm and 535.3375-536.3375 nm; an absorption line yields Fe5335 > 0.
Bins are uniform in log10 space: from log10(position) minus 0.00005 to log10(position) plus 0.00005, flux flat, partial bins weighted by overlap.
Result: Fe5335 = 0.260 nm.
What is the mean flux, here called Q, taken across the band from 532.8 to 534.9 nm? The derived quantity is 21.1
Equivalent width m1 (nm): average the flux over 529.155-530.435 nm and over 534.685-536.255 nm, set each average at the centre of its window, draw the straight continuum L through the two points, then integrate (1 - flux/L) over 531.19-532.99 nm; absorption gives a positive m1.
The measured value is 0.14 nm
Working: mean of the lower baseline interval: 22.5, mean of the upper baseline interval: 22.9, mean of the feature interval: 20.9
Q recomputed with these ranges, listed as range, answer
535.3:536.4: 22.9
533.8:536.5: 22.3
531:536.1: 21.6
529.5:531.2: 22.2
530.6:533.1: 21.1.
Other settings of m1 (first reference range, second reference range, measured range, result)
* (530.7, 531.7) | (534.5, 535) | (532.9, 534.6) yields 0.05 nm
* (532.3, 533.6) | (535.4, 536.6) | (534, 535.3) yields -0.03 nm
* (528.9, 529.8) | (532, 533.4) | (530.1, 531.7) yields -0.11 nm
